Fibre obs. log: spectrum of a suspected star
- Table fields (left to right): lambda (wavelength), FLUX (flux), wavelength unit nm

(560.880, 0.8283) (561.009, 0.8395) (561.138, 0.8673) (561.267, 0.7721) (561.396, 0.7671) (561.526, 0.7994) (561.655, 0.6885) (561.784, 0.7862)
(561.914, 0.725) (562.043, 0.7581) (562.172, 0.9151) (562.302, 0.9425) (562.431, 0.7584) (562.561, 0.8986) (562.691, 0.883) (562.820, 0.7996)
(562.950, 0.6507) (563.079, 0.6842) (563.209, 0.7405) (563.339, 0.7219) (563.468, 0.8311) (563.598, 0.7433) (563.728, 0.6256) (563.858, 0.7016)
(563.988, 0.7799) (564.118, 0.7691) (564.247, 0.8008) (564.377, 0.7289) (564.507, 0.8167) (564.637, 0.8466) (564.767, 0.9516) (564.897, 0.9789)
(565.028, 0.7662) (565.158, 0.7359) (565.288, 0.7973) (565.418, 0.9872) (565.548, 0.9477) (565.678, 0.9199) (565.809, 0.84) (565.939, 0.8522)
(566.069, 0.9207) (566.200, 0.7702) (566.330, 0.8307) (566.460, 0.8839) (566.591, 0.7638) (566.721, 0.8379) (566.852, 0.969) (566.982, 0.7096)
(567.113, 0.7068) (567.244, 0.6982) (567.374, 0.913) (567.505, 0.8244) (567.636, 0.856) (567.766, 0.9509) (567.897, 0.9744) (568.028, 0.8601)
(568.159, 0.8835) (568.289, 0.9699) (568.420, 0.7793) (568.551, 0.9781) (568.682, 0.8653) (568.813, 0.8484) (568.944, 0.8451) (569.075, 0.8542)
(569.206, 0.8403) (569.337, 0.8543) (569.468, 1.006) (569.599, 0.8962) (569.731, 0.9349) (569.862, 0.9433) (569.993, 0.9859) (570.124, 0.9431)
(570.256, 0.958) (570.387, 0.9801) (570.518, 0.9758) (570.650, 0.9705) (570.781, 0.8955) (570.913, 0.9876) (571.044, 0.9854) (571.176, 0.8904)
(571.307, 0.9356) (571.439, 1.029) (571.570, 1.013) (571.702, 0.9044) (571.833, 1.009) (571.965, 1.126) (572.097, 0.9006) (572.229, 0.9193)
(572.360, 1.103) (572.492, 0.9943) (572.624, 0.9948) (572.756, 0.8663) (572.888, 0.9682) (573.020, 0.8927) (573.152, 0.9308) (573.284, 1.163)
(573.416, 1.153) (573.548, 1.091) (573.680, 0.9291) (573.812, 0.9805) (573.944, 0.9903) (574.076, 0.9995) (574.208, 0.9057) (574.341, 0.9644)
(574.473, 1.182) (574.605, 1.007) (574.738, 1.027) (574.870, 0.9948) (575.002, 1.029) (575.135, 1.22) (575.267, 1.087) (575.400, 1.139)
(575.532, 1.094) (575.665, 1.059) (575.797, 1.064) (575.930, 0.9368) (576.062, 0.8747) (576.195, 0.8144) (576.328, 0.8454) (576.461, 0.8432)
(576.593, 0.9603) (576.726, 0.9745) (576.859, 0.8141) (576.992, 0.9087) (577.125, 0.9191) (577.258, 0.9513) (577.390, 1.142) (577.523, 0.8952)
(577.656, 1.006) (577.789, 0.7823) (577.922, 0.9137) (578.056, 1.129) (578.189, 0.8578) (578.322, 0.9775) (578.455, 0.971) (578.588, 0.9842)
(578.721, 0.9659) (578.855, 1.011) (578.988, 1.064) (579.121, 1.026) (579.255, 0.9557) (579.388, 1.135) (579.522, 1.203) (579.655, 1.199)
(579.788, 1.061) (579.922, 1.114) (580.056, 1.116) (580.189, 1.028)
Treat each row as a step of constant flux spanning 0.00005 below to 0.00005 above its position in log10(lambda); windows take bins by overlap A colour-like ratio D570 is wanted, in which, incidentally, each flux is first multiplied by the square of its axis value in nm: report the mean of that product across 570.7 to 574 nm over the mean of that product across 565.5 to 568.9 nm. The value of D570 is 1.2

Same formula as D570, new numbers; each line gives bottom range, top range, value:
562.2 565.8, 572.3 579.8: 1.29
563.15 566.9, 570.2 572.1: 1.21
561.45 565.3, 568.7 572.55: 1.24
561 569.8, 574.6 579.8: 1.25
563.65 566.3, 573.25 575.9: 1.32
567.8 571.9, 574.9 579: 1.07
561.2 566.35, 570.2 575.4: 1.28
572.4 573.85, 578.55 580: 1.09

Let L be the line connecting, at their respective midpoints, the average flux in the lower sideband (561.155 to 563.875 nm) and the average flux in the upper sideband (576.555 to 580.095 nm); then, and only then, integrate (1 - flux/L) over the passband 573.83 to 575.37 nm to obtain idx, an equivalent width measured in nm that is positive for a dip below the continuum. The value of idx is -0.15 nm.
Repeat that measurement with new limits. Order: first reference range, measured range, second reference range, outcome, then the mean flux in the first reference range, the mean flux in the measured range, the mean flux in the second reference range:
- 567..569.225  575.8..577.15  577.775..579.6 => 0.11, 0.859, 0.896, 1.01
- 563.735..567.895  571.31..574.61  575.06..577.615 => -0.24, 0.833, 0.999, 0.976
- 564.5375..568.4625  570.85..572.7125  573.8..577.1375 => -0.10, 0.858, 0.984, 0.987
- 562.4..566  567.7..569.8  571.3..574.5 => 0.02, 0.806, 0.896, 0.997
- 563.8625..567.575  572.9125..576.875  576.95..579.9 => -0.18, 0.832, 1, 1.01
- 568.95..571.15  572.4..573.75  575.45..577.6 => -0.09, 0.935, 1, 0.946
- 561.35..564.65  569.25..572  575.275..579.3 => -0.26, 0.774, 0.96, 0.964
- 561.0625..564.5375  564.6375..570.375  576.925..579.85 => -0.21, 0.776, 0.876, 1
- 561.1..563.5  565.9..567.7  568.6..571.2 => 0.09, 0.788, 0.823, 0.924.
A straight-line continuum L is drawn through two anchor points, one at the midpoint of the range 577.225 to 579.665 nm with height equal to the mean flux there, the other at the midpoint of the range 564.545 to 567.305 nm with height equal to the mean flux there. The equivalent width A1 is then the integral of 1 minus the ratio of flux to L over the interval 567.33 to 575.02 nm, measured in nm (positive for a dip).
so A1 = -0.38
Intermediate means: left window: 0.843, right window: 1.01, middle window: 0.957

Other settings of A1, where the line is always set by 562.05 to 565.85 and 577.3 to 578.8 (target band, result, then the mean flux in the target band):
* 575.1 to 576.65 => -0.08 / 0.991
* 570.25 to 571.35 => -0.08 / 0.954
